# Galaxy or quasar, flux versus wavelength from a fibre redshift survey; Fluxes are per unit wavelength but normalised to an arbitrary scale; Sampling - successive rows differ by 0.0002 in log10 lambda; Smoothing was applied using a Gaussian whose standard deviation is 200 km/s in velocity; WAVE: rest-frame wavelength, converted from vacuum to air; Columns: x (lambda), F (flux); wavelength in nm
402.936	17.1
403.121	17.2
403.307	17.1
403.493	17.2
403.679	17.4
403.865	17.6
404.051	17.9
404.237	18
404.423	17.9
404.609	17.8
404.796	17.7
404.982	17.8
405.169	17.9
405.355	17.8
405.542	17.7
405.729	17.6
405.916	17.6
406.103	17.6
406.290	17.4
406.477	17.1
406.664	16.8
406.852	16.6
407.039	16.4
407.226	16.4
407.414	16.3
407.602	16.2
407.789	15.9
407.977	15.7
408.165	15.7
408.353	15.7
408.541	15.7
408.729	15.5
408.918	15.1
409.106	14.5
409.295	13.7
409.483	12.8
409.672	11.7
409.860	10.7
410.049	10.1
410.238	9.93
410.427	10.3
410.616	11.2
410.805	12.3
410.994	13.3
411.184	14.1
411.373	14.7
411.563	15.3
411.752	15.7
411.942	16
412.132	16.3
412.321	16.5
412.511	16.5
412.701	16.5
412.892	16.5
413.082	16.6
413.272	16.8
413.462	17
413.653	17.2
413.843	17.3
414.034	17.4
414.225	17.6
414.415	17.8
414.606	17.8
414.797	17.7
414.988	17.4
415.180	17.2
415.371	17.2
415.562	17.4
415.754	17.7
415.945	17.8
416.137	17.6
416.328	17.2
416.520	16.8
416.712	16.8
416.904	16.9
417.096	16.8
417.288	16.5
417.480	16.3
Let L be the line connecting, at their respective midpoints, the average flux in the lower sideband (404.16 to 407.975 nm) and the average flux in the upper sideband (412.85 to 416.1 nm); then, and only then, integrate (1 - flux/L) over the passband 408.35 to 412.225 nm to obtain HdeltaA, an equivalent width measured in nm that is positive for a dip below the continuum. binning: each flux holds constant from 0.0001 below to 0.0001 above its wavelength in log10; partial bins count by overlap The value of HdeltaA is 0.84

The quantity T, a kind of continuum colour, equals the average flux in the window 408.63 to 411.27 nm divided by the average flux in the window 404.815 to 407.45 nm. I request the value 0.73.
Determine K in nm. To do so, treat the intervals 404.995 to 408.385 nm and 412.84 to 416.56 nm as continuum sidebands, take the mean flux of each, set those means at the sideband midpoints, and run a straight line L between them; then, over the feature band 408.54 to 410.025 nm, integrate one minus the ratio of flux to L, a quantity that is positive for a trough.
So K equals 0.313 nm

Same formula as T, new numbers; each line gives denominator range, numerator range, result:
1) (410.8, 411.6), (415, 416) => 1.24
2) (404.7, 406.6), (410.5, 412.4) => 0.82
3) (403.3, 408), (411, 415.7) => 0.97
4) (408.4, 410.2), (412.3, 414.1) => 1.27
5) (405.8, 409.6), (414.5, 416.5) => 1.10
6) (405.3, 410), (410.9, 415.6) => 1.05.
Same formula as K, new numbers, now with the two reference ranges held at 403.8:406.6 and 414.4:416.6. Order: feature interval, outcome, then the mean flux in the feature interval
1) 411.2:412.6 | 0.142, 15.8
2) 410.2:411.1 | 0.309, 11.5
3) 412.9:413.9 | 0.033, 16.9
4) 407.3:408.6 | 0.127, 15.9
